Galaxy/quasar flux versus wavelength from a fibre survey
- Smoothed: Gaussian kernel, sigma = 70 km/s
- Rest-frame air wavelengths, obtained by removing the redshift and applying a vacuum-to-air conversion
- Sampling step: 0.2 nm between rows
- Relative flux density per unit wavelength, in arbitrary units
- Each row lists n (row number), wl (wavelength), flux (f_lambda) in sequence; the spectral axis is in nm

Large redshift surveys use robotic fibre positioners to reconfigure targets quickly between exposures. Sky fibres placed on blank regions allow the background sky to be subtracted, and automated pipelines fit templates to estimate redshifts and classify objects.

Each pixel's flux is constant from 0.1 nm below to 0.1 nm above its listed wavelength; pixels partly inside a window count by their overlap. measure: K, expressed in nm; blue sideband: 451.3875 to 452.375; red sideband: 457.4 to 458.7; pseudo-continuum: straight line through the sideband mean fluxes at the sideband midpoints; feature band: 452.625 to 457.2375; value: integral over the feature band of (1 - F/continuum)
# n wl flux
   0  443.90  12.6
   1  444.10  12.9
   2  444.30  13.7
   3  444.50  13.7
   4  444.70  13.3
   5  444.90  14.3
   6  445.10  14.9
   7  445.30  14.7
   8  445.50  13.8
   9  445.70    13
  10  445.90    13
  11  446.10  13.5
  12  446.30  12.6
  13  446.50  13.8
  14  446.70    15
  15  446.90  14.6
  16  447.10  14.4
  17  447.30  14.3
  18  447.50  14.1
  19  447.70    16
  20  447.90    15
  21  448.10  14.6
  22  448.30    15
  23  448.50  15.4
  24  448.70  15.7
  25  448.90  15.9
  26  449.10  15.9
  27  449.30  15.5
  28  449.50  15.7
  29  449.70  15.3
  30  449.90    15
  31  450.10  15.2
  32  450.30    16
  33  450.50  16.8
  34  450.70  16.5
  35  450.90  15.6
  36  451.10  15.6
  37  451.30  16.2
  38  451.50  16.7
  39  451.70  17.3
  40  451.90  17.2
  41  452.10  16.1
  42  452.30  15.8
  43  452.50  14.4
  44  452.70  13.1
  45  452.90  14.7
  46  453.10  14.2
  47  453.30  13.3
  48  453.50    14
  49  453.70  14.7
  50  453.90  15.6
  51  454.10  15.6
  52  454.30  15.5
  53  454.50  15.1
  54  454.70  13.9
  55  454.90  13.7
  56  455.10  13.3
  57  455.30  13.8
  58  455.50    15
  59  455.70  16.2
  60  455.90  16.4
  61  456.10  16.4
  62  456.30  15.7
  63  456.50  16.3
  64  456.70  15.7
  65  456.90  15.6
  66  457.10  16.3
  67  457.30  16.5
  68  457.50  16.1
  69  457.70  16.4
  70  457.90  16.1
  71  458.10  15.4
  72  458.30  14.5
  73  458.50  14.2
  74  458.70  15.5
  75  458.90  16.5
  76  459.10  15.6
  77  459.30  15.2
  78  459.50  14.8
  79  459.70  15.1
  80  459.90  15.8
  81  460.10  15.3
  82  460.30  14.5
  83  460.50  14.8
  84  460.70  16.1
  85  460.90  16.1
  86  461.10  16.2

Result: 0.30 nm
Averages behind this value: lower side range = 16.6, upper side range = 15.5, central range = 15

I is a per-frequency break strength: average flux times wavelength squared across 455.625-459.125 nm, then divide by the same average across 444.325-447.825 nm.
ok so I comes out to 1.19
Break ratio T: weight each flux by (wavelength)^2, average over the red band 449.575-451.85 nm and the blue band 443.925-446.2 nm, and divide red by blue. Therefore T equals 1.2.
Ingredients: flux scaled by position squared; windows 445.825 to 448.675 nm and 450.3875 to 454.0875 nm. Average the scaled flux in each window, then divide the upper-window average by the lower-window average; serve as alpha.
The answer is 1.09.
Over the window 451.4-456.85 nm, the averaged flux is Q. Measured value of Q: 15.2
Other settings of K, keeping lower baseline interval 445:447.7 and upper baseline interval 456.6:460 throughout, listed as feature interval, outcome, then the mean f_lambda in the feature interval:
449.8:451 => -0.10 nm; 15.8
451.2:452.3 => -0.14 nm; 16.6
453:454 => 0.04 nm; 14.4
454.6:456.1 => 0.05 nm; 14.7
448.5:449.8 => -0.11 nm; 15.6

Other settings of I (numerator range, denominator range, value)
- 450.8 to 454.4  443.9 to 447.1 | 1.15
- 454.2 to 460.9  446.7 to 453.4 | 1.04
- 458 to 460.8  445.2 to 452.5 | 1.05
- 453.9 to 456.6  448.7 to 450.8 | 0.98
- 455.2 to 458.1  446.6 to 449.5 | 1.09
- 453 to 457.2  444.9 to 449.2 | 1.07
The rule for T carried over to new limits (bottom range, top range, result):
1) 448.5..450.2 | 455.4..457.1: 1.06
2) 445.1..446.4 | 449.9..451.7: 1.21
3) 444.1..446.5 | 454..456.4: 1.15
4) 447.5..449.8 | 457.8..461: 1.04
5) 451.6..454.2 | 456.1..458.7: 1.07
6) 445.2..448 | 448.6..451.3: 1.13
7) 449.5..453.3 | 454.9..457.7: 1.02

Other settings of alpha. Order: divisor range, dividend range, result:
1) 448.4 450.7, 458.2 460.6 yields 1.01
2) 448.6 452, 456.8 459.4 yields 1.01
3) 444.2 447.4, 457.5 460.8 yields 1.17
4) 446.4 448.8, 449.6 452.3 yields 1.10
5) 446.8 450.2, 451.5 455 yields 1.01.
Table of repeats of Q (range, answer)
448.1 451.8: 15.8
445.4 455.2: 15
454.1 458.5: 15.4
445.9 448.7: 14.5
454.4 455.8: 14.4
